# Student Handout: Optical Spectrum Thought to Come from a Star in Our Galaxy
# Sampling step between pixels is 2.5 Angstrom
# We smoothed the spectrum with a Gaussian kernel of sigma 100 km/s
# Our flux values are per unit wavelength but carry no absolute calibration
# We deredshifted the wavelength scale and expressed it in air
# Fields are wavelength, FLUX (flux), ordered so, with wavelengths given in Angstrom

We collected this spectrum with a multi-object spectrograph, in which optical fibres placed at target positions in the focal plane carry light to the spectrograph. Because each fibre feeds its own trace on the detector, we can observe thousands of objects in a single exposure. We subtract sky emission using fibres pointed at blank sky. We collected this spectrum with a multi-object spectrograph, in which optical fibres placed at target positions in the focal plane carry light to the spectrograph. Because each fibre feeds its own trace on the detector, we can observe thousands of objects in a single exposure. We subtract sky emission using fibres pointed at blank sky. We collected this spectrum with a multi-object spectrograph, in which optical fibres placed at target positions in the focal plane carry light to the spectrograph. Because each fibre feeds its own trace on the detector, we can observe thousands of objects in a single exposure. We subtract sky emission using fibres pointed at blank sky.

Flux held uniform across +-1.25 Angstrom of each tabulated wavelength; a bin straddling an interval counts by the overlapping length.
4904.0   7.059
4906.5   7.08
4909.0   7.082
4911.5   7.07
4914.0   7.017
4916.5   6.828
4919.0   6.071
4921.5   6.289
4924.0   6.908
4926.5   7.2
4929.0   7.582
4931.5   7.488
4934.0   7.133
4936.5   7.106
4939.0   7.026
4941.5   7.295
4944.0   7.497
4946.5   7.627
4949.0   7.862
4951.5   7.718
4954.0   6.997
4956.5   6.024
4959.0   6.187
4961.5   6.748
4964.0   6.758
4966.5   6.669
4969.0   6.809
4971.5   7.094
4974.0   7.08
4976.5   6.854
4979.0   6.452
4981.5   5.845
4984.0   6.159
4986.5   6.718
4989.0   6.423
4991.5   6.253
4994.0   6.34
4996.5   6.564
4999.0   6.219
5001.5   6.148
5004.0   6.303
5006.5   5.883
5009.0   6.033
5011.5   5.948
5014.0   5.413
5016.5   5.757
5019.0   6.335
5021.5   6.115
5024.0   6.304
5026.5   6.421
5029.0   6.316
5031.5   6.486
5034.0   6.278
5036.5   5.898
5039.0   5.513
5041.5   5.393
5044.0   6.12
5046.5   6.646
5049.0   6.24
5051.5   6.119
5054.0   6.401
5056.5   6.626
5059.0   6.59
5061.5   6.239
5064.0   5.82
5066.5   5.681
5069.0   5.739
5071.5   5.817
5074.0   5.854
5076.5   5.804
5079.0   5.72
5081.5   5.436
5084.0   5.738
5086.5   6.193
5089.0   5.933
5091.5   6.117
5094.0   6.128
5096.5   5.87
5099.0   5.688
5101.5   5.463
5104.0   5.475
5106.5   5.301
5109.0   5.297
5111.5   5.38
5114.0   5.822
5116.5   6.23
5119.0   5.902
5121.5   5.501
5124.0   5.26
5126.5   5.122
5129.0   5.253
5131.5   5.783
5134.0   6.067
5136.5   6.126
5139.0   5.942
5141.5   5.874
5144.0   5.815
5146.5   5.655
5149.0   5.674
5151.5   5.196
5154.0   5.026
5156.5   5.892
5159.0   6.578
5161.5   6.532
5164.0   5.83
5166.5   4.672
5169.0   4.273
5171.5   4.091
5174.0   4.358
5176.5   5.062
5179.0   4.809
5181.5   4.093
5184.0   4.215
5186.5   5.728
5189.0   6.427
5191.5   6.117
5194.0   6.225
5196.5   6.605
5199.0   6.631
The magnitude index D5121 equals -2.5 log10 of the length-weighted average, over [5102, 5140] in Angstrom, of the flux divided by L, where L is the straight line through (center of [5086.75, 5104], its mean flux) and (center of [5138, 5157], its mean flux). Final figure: 0.02 mag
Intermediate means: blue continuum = 5.86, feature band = 5.63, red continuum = 5.62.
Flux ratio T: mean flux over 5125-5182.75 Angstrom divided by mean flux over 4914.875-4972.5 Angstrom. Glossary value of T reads 0.77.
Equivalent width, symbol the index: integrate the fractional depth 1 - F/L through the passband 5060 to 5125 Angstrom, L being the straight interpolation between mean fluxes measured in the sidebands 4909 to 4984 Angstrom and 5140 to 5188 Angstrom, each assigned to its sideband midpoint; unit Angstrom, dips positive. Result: 0.5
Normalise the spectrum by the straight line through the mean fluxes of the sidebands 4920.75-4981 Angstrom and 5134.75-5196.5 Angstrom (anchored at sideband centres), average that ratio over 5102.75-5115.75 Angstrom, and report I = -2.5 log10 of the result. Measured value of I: 0.07 mag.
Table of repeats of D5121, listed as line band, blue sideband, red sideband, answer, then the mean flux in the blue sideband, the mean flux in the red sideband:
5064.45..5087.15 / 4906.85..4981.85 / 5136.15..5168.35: 0.07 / 6.96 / 5.72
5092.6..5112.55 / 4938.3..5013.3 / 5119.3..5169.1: 0.06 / 6.64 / 5.64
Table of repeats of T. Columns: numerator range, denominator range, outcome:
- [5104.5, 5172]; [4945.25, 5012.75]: 0.85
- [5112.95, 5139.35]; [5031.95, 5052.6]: 0.95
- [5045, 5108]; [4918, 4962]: 0.84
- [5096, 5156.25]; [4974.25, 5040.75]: 0.91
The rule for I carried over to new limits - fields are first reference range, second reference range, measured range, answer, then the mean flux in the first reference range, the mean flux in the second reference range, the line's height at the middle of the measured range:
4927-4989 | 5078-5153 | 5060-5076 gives 0.04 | 6.94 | 5.7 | 6.07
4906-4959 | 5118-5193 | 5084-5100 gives -0.01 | 7.07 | 5.43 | 5.9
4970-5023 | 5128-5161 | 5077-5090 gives 0.03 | 6.29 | 5.78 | 5.99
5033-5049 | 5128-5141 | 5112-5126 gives 0.03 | 5.99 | 5.85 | 5.87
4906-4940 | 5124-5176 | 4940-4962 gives -0.05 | 6.99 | 5.48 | 6.8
